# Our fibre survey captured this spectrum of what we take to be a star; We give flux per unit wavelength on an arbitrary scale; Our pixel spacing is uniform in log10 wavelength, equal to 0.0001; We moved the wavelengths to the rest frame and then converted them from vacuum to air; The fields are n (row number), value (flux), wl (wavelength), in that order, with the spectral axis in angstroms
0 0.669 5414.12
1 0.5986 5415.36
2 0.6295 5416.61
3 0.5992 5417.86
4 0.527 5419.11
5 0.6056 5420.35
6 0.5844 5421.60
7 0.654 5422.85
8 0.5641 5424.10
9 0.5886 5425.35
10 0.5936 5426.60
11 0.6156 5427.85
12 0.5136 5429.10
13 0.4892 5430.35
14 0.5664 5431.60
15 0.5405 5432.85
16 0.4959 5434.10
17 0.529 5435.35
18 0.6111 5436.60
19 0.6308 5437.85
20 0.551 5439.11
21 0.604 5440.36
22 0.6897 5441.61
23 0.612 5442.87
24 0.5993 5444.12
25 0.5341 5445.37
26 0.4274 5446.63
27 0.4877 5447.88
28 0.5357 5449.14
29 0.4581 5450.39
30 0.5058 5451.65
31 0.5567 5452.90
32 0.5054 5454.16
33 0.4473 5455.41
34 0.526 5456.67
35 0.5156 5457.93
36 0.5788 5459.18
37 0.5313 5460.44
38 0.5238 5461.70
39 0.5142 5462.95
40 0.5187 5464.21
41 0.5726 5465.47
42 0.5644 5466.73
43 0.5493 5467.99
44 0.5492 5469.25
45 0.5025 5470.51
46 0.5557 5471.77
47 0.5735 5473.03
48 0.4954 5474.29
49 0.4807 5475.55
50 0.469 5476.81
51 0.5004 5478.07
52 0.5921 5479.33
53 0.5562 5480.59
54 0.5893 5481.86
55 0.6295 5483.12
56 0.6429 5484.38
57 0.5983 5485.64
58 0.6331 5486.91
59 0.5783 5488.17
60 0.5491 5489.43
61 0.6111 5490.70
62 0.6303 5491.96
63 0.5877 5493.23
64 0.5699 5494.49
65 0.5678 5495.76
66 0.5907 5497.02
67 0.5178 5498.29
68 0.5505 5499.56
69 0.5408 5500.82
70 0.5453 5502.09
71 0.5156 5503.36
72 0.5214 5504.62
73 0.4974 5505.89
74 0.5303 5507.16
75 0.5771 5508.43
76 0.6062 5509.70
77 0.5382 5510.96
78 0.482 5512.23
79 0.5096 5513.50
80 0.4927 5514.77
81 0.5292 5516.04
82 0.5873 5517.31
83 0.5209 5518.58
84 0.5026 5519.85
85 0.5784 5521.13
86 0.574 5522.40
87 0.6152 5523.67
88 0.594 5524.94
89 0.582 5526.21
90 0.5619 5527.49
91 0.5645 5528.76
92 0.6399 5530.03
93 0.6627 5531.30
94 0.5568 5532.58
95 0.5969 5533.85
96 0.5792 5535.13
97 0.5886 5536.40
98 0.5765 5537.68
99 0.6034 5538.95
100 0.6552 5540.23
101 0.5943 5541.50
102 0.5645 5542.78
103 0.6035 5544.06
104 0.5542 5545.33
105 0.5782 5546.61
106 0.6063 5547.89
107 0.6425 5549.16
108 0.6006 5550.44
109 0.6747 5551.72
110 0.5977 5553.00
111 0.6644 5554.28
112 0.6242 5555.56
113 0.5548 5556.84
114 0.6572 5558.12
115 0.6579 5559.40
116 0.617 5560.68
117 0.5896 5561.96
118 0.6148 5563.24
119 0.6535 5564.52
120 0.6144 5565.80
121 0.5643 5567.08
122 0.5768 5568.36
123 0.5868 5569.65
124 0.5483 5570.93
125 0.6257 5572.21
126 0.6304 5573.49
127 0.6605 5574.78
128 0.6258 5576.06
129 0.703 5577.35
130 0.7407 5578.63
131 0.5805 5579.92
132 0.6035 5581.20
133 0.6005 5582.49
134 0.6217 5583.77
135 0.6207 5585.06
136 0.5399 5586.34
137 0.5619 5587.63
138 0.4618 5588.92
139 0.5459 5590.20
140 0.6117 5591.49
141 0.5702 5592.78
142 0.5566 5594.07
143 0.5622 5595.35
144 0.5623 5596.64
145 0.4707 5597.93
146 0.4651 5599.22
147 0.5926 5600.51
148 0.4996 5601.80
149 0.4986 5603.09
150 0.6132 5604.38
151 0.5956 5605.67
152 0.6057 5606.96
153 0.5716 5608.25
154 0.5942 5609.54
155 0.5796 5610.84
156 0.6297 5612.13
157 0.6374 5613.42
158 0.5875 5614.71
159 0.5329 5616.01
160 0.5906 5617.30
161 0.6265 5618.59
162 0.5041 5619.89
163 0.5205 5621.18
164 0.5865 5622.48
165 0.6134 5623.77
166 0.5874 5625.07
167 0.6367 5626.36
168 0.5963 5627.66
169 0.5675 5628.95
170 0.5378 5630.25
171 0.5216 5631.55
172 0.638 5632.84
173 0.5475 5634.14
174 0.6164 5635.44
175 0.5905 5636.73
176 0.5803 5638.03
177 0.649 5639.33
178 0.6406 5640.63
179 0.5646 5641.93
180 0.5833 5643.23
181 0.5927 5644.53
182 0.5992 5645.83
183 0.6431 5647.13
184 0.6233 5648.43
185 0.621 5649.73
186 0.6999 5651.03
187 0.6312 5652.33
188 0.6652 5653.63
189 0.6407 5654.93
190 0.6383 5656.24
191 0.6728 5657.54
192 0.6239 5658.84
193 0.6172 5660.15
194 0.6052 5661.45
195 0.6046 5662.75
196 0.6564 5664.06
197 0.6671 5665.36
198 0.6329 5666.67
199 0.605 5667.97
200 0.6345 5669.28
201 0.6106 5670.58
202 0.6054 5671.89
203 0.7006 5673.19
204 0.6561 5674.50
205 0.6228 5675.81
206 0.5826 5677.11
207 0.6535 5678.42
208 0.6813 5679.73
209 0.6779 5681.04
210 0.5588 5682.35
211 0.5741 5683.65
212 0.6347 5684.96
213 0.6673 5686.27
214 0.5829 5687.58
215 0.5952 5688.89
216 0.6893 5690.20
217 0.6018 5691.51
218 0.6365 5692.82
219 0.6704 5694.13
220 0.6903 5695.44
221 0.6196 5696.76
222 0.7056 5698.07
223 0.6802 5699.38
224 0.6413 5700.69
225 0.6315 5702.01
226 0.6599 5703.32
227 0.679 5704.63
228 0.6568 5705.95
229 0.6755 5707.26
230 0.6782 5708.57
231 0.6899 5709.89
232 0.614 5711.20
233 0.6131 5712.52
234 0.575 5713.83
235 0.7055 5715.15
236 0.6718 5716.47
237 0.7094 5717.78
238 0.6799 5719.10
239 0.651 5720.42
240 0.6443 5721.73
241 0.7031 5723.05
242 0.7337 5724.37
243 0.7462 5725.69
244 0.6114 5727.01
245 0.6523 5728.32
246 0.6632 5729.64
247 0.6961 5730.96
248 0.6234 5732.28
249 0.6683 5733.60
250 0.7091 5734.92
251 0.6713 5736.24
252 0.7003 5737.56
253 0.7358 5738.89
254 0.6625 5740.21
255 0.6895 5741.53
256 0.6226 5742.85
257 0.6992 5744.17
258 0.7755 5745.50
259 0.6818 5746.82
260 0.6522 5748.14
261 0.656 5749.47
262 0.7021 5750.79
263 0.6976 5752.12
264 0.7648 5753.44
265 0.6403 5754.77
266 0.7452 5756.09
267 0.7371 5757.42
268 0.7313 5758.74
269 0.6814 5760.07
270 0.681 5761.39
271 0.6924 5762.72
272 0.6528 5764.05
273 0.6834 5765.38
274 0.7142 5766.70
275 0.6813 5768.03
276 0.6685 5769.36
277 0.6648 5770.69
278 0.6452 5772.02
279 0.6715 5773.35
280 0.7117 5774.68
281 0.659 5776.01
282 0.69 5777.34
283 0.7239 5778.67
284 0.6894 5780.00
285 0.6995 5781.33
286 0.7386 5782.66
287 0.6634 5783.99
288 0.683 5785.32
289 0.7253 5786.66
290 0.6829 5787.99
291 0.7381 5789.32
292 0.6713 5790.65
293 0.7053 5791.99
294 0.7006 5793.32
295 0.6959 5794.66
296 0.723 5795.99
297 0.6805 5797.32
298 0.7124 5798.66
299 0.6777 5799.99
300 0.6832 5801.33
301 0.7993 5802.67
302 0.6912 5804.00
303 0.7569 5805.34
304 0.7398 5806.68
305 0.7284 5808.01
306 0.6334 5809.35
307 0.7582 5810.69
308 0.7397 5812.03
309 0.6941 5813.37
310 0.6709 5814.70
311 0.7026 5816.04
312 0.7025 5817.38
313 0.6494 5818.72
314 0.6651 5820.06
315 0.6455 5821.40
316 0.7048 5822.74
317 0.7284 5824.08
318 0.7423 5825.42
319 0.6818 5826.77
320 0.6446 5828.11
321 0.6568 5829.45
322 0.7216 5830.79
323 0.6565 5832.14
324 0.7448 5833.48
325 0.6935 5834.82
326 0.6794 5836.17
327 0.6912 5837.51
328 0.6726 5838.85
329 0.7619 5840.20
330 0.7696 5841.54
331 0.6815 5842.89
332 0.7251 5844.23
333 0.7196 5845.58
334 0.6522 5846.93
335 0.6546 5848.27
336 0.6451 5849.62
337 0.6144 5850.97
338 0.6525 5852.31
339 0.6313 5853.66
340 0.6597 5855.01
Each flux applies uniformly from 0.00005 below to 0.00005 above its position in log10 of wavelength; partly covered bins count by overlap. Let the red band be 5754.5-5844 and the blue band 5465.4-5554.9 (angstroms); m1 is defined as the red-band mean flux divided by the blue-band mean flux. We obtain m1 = 1.22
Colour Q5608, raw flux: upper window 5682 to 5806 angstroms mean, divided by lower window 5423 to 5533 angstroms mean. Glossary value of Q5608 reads 1.22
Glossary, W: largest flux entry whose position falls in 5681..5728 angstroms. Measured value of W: 0.7462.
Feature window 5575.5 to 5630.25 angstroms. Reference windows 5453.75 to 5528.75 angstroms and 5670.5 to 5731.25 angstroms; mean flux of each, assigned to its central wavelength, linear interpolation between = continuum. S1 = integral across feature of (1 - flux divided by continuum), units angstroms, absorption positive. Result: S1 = 2.3 angstroms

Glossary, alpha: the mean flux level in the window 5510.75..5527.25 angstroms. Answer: 0.547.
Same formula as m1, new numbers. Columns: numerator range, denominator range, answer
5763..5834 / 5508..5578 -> 1.17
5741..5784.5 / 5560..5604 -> 1.18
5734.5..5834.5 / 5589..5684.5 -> 1.16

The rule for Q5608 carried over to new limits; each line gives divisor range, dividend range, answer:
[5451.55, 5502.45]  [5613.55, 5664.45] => 1.09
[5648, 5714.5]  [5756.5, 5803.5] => 1.09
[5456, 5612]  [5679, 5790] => 1.17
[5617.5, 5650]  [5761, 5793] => 1.17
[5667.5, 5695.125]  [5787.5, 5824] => 1.11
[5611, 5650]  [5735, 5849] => 1.18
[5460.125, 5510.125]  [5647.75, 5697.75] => 1.14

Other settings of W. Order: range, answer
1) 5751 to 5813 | 0.7993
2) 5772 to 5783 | 0.7386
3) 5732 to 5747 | 0.7755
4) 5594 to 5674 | 0.7006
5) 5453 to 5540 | 0.6627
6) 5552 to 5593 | 0.7407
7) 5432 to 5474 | 0.6897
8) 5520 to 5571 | 0.6747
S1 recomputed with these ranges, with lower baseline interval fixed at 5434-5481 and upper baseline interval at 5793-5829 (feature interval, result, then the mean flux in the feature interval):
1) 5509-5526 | 0.51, 0.55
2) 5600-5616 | 0.69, 0.582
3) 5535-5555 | -0.93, 0.606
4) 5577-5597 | 0.31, 0.589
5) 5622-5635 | 0.71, 0.584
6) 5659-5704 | 0.36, 0.637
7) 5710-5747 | -0.66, 0.676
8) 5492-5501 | -0.16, 0.566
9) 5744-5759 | -0.72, 0.706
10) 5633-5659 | 0.17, 0.621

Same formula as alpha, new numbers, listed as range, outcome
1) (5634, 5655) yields 0.618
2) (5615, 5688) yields 0.613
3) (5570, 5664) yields 0.595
